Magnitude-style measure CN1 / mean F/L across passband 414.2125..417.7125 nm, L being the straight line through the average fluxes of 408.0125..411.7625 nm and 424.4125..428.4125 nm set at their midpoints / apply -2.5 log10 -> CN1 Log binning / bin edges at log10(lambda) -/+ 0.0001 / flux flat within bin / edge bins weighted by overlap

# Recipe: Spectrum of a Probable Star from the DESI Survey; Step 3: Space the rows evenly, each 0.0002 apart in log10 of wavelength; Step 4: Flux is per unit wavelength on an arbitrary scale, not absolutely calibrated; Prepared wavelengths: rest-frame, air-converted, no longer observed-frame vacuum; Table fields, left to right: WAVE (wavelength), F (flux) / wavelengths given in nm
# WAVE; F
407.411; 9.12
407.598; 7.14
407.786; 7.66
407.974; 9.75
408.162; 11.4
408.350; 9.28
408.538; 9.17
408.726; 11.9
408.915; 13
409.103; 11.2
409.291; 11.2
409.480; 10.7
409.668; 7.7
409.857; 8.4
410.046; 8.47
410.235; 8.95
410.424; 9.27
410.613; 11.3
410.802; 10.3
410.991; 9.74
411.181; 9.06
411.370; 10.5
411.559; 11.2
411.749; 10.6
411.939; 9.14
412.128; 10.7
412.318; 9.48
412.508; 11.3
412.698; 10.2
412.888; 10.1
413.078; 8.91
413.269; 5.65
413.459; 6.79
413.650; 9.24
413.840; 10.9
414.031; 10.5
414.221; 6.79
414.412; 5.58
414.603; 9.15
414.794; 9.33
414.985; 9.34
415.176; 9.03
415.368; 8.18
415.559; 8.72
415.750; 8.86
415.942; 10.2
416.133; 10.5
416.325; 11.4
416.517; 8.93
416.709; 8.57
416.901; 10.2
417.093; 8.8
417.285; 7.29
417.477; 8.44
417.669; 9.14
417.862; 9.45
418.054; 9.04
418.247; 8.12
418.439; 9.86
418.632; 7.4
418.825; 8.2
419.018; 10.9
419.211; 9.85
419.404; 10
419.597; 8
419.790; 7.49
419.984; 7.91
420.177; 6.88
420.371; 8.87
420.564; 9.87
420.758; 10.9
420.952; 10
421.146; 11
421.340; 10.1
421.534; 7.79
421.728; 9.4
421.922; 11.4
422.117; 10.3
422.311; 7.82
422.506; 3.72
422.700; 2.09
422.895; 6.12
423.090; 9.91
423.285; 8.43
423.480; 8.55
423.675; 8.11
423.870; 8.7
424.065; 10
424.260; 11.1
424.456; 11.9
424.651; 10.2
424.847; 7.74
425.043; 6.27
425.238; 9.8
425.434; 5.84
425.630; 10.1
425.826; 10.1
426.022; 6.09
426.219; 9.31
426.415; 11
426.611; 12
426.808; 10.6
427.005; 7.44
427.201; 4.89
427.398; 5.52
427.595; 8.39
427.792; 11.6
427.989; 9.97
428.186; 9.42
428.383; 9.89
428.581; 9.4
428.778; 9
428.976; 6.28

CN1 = 0.09 mag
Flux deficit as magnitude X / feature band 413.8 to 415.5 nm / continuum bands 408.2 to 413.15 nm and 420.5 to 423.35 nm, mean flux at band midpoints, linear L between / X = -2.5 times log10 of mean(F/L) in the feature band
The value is 0.104 mag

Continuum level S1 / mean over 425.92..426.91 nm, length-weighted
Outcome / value 9.79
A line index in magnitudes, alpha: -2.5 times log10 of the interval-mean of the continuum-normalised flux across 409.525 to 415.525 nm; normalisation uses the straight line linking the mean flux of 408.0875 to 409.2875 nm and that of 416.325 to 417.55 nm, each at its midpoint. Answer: 0.091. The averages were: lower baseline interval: 11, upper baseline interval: 8.92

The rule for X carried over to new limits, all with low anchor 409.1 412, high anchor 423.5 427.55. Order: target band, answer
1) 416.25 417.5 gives 0.04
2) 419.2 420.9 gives 0.04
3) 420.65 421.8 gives -0.09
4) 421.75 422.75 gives 0.21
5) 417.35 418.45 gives 0.05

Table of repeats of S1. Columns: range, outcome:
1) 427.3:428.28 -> 8.98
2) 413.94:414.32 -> 8.61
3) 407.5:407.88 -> 7.43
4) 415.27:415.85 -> 8.59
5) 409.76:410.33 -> 8.59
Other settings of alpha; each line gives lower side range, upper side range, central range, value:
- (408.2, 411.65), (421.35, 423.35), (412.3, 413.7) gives 0.073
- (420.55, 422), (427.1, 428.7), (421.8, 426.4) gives 0.116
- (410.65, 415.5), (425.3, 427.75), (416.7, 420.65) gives 0.024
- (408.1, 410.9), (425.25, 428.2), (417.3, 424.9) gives 0.051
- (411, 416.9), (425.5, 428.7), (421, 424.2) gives 0.094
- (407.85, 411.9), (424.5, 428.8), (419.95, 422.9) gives 0.099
